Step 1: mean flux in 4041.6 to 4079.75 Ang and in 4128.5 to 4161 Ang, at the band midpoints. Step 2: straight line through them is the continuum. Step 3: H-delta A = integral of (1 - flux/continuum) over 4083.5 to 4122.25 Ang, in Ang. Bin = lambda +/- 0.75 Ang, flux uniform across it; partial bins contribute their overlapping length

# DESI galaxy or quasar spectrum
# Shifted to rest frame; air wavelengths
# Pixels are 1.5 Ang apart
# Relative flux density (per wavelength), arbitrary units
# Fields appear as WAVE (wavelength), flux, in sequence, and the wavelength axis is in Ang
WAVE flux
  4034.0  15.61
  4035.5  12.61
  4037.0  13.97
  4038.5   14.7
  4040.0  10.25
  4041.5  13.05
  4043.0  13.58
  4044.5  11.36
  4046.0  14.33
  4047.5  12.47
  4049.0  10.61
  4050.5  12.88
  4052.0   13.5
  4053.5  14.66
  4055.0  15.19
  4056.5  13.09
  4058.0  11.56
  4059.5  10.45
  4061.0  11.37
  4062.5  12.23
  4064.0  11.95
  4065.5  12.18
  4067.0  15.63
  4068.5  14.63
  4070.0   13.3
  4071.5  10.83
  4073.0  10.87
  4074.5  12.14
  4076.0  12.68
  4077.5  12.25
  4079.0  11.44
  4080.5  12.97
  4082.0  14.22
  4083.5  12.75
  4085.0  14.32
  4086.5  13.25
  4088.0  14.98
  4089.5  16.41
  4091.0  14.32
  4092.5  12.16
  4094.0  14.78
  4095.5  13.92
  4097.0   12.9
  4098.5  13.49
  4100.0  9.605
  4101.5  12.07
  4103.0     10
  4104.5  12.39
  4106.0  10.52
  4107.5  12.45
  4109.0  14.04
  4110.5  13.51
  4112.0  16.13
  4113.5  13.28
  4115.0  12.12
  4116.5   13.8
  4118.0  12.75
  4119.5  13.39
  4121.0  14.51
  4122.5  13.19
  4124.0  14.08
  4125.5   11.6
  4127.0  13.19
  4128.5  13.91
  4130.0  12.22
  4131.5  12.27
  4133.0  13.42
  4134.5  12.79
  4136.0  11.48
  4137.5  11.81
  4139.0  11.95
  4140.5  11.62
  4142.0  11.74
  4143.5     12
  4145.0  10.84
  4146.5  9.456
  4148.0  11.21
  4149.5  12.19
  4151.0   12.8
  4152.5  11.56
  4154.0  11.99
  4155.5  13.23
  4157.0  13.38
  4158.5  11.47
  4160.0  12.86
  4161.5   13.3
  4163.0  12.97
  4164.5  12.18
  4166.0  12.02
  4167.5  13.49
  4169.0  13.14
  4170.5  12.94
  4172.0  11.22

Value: -2.8 Ang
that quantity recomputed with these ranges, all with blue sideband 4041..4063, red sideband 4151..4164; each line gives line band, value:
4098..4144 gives 0.0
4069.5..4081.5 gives 0.6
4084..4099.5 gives -1.6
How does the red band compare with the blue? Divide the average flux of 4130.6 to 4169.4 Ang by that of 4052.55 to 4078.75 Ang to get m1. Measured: 0.97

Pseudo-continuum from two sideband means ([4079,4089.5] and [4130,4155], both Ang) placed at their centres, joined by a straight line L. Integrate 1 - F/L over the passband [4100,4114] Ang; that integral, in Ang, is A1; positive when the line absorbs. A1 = 0.5 Ang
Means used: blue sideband 13.8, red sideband 11.8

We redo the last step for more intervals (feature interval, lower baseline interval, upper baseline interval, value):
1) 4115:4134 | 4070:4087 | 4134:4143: -1.8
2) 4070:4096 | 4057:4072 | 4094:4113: -1.3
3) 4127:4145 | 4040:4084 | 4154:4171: 0.7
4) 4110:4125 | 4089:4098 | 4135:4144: -0.9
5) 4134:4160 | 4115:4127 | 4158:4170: 2.1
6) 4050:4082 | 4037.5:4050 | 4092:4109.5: -0.5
